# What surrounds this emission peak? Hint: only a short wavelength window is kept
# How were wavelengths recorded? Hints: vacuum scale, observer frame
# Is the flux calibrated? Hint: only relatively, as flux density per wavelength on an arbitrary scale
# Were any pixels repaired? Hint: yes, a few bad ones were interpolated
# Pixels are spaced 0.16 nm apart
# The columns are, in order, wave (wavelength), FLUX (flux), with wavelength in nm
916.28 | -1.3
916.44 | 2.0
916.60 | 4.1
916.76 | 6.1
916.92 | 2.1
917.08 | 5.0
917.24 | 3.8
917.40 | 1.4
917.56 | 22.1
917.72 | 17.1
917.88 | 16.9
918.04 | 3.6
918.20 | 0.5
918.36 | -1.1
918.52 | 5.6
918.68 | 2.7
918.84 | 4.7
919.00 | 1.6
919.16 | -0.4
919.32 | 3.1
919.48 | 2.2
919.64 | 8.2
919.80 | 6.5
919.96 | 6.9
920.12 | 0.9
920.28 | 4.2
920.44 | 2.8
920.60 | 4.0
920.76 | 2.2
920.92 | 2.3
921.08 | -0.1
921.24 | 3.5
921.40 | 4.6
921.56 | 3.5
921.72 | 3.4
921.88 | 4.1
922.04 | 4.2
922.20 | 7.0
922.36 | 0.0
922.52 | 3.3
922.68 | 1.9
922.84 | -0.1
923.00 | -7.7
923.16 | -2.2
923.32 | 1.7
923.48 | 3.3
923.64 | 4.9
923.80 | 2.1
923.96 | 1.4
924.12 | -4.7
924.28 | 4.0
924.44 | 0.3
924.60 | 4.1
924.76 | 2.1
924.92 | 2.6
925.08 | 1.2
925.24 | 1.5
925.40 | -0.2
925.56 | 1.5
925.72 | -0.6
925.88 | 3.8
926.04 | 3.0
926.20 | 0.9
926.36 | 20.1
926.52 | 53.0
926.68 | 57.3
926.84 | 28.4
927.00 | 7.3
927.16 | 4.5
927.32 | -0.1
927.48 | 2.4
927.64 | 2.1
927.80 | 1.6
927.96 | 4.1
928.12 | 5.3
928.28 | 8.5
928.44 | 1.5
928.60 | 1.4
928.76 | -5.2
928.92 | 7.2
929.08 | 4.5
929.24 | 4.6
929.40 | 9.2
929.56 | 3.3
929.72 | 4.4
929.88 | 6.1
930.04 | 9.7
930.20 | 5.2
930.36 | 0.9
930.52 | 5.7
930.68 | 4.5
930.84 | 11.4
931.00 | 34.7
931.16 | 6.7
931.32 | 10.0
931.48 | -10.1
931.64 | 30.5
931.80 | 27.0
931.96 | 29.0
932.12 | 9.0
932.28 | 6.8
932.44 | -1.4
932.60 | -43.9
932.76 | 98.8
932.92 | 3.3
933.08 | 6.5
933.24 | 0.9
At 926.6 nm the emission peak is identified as [O III]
